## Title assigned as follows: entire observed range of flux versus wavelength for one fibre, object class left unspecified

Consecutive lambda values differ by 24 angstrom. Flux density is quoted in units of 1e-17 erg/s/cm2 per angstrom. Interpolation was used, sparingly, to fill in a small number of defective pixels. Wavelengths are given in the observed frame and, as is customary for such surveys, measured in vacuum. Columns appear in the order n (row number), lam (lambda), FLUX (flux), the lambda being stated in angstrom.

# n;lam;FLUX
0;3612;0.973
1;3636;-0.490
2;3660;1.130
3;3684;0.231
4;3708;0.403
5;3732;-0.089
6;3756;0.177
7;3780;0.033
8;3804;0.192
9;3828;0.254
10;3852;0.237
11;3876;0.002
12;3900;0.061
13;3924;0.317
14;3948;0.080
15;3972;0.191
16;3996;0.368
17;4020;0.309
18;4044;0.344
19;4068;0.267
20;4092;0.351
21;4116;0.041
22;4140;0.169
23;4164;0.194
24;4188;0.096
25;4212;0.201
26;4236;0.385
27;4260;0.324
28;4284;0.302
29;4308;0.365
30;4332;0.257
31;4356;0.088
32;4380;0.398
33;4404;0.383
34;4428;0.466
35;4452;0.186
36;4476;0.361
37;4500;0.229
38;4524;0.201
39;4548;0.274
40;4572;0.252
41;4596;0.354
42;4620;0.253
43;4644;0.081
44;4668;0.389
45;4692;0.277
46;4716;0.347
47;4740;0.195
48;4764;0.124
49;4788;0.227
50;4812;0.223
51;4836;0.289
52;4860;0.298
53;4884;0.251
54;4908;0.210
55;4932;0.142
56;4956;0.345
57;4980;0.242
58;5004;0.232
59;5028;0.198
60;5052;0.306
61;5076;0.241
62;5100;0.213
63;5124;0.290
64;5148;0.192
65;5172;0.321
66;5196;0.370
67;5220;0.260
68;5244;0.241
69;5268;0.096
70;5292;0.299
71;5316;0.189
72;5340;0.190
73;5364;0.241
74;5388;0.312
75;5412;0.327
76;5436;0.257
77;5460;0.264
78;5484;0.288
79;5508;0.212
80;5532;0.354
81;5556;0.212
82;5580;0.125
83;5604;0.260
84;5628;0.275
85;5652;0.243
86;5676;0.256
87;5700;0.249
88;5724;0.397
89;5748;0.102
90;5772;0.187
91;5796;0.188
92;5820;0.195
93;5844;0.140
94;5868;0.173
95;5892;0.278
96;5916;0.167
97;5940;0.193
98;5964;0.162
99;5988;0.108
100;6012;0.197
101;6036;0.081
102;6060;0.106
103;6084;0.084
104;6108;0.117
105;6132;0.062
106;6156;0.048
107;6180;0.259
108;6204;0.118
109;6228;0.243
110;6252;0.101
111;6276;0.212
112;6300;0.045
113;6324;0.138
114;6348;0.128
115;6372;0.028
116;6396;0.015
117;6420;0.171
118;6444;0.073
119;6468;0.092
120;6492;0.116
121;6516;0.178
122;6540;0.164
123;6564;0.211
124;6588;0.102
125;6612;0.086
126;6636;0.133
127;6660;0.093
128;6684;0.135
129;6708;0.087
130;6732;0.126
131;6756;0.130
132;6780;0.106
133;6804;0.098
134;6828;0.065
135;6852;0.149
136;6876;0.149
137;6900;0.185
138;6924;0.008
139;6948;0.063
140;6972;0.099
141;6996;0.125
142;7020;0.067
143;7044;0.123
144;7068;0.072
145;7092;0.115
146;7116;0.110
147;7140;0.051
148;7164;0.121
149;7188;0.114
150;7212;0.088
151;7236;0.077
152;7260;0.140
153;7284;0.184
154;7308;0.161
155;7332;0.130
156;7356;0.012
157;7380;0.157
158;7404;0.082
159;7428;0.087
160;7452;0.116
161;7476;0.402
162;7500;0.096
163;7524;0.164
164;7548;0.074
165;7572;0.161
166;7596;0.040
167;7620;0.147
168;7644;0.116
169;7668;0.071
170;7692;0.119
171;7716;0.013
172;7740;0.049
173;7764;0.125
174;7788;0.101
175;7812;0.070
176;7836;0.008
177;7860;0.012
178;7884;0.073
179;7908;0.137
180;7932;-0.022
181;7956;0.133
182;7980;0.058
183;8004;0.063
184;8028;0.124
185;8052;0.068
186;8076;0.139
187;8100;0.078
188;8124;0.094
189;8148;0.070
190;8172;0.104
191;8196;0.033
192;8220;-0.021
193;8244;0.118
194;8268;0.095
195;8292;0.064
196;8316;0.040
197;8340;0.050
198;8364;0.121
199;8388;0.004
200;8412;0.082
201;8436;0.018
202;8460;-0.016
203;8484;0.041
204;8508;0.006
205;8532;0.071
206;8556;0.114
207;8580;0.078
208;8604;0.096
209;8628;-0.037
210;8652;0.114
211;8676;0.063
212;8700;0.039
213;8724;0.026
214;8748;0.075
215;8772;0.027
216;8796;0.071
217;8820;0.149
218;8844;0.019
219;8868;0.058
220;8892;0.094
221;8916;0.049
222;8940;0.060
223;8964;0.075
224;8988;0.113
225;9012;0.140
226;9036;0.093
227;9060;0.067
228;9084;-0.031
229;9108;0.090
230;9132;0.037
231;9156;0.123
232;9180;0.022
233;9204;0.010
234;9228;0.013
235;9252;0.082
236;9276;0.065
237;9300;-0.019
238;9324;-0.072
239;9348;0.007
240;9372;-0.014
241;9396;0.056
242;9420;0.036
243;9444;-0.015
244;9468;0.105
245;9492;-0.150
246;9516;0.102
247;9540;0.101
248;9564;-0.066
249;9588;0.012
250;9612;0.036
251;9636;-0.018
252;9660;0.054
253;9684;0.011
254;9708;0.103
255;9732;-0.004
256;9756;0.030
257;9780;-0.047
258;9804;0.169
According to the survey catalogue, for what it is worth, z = 0.14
